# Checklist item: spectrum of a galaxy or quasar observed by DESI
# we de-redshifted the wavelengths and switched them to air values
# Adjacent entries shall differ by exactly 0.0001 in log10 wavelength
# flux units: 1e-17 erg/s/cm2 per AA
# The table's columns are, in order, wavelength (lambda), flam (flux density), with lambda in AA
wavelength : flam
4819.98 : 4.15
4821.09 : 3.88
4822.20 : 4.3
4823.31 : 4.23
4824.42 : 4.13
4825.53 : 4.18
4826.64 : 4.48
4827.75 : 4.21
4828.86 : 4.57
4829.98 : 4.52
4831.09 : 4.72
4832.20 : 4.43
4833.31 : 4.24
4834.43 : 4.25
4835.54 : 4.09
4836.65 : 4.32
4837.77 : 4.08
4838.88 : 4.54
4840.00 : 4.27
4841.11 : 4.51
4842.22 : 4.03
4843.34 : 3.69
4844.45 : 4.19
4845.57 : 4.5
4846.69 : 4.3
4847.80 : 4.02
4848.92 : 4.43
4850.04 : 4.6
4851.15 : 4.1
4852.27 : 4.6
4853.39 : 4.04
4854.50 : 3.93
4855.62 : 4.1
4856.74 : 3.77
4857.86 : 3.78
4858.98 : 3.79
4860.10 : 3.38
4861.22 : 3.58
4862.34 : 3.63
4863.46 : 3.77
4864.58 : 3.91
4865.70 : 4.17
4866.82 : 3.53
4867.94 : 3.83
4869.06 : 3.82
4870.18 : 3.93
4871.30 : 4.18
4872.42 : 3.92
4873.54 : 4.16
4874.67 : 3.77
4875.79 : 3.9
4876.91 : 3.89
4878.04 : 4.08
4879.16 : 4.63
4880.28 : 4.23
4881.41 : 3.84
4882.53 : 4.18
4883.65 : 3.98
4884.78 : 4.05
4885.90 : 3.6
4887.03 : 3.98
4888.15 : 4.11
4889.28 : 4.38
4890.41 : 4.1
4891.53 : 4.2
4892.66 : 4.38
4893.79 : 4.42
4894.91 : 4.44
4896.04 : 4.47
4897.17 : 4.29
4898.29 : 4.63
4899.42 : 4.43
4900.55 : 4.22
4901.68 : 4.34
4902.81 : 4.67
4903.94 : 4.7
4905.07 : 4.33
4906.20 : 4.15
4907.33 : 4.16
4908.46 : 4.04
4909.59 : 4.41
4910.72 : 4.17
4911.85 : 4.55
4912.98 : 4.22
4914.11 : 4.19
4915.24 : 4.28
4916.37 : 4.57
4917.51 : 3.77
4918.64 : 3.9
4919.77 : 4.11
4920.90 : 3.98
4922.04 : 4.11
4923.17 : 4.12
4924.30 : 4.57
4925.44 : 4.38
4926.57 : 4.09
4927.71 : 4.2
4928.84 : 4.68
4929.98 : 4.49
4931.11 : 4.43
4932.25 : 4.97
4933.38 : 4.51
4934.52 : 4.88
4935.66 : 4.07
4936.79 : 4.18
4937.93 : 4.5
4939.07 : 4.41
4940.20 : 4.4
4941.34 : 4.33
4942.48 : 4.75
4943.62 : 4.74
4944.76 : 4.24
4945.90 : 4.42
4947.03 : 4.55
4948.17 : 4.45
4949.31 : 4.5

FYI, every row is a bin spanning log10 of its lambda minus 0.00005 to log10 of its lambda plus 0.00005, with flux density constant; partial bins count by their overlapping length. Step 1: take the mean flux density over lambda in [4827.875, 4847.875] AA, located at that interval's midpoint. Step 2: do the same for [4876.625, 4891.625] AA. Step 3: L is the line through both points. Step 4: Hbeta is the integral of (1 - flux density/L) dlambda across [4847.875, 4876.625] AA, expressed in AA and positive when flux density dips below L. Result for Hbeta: 1.67 AA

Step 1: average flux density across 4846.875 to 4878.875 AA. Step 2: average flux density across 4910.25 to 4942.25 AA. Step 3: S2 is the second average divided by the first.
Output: 1.09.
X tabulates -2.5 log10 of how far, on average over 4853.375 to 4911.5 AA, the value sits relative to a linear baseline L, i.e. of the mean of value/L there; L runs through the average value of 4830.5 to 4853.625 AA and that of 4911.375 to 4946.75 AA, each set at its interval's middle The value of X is 0.06 mag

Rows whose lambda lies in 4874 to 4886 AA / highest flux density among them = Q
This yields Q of 4.63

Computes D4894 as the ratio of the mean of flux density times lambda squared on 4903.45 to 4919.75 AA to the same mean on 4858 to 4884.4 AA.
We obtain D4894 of 1.10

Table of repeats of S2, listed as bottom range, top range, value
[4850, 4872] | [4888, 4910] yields 1.11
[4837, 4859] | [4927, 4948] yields 1.07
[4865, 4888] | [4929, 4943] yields 1.13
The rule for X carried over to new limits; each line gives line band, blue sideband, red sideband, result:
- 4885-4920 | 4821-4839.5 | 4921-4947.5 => 0.03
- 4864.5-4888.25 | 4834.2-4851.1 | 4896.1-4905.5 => 0.10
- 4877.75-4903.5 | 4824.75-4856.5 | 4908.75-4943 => 0.02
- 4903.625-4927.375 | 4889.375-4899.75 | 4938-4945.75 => 0.05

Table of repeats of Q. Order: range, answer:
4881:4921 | 4.7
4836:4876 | 4.6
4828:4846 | 4.72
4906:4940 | 4.97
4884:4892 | 4.38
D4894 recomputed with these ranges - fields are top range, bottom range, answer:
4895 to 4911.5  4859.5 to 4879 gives 1.14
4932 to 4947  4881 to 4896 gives 1.11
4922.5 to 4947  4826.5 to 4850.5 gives 1.07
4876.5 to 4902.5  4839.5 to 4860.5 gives 1.04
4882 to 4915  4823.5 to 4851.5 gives 1.02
